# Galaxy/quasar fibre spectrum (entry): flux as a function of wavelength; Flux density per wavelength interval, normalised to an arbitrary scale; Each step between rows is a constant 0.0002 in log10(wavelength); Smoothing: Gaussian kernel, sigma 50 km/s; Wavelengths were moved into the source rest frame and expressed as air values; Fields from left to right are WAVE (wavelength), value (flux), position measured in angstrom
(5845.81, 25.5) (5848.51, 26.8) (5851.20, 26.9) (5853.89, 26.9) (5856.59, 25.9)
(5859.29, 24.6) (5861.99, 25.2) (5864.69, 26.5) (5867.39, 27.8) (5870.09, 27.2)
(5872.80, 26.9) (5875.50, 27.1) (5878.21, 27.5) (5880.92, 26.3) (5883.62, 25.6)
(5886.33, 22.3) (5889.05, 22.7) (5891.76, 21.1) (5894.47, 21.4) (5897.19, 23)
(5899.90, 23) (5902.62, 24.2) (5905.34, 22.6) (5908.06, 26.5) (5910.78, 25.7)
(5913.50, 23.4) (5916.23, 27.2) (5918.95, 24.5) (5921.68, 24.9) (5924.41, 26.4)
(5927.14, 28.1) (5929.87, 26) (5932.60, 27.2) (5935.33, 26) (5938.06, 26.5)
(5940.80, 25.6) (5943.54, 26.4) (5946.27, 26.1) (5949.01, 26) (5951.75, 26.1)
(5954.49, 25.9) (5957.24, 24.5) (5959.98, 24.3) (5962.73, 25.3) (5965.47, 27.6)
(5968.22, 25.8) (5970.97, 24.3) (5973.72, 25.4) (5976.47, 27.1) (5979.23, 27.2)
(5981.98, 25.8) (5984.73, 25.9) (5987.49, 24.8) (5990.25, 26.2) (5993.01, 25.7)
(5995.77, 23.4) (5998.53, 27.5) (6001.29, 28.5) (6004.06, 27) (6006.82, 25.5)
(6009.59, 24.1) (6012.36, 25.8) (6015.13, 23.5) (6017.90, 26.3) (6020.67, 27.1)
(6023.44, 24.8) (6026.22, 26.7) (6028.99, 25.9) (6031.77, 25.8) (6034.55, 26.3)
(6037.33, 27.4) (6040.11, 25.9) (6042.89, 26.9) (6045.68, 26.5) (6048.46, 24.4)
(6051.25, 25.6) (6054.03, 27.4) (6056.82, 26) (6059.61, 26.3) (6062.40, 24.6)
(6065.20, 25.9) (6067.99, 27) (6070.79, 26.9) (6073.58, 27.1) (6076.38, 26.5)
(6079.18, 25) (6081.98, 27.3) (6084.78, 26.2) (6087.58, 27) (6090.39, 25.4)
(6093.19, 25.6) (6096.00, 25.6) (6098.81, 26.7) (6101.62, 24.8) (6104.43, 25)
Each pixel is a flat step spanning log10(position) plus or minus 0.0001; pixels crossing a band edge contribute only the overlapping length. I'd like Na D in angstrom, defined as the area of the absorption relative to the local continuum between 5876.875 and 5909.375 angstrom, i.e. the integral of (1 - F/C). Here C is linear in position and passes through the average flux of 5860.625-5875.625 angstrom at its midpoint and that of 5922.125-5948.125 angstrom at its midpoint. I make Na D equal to 3.4 angstrom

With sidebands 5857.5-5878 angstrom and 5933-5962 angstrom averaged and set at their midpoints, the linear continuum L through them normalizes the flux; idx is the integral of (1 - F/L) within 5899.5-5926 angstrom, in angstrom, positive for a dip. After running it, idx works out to 1.2 angstrom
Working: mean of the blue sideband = 26.5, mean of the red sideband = 25.8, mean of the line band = 24.9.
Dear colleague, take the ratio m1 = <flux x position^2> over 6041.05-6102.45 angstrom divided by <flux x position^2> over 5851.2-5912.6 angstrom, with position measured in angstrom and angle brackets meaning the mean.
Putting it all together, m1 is 1.11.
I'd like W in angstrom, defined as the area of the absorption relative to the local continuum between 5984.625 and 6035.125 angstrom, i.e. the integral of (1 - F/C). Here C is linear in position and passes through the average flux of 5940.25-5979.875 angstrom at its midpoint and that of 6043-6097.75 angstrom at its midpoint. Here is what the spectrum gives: 0.3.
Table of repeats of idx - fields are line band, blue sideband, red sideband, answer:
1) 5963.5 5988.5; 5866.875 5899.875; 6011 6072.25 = -0.5 angstrom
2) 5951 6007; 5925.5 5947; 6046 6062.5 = 0.8 angstrom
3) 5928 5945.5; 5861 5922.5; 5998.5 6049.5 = -0.7 angstrom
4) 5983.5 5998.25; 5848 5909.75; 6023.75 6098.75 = 0.2 angstrom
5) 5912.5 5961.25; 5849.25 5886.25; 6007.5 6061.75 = 0.6 angstrom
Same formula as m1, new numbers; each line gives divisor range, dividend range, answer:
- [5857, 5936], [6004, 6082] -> 1.08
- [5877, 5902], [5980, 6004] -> 1.14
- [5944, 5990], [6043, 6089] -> 1.05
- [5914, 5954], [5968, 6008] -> 1.01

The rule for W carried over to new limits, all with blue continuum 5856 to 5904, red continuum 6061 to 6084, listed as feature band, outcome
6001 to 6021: 0.04 angstrom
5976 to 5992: -0.29 angstrom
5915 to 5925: -0.20 angstrom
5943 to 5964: -0.10 angstrom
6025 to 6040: -0.22 angstrom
